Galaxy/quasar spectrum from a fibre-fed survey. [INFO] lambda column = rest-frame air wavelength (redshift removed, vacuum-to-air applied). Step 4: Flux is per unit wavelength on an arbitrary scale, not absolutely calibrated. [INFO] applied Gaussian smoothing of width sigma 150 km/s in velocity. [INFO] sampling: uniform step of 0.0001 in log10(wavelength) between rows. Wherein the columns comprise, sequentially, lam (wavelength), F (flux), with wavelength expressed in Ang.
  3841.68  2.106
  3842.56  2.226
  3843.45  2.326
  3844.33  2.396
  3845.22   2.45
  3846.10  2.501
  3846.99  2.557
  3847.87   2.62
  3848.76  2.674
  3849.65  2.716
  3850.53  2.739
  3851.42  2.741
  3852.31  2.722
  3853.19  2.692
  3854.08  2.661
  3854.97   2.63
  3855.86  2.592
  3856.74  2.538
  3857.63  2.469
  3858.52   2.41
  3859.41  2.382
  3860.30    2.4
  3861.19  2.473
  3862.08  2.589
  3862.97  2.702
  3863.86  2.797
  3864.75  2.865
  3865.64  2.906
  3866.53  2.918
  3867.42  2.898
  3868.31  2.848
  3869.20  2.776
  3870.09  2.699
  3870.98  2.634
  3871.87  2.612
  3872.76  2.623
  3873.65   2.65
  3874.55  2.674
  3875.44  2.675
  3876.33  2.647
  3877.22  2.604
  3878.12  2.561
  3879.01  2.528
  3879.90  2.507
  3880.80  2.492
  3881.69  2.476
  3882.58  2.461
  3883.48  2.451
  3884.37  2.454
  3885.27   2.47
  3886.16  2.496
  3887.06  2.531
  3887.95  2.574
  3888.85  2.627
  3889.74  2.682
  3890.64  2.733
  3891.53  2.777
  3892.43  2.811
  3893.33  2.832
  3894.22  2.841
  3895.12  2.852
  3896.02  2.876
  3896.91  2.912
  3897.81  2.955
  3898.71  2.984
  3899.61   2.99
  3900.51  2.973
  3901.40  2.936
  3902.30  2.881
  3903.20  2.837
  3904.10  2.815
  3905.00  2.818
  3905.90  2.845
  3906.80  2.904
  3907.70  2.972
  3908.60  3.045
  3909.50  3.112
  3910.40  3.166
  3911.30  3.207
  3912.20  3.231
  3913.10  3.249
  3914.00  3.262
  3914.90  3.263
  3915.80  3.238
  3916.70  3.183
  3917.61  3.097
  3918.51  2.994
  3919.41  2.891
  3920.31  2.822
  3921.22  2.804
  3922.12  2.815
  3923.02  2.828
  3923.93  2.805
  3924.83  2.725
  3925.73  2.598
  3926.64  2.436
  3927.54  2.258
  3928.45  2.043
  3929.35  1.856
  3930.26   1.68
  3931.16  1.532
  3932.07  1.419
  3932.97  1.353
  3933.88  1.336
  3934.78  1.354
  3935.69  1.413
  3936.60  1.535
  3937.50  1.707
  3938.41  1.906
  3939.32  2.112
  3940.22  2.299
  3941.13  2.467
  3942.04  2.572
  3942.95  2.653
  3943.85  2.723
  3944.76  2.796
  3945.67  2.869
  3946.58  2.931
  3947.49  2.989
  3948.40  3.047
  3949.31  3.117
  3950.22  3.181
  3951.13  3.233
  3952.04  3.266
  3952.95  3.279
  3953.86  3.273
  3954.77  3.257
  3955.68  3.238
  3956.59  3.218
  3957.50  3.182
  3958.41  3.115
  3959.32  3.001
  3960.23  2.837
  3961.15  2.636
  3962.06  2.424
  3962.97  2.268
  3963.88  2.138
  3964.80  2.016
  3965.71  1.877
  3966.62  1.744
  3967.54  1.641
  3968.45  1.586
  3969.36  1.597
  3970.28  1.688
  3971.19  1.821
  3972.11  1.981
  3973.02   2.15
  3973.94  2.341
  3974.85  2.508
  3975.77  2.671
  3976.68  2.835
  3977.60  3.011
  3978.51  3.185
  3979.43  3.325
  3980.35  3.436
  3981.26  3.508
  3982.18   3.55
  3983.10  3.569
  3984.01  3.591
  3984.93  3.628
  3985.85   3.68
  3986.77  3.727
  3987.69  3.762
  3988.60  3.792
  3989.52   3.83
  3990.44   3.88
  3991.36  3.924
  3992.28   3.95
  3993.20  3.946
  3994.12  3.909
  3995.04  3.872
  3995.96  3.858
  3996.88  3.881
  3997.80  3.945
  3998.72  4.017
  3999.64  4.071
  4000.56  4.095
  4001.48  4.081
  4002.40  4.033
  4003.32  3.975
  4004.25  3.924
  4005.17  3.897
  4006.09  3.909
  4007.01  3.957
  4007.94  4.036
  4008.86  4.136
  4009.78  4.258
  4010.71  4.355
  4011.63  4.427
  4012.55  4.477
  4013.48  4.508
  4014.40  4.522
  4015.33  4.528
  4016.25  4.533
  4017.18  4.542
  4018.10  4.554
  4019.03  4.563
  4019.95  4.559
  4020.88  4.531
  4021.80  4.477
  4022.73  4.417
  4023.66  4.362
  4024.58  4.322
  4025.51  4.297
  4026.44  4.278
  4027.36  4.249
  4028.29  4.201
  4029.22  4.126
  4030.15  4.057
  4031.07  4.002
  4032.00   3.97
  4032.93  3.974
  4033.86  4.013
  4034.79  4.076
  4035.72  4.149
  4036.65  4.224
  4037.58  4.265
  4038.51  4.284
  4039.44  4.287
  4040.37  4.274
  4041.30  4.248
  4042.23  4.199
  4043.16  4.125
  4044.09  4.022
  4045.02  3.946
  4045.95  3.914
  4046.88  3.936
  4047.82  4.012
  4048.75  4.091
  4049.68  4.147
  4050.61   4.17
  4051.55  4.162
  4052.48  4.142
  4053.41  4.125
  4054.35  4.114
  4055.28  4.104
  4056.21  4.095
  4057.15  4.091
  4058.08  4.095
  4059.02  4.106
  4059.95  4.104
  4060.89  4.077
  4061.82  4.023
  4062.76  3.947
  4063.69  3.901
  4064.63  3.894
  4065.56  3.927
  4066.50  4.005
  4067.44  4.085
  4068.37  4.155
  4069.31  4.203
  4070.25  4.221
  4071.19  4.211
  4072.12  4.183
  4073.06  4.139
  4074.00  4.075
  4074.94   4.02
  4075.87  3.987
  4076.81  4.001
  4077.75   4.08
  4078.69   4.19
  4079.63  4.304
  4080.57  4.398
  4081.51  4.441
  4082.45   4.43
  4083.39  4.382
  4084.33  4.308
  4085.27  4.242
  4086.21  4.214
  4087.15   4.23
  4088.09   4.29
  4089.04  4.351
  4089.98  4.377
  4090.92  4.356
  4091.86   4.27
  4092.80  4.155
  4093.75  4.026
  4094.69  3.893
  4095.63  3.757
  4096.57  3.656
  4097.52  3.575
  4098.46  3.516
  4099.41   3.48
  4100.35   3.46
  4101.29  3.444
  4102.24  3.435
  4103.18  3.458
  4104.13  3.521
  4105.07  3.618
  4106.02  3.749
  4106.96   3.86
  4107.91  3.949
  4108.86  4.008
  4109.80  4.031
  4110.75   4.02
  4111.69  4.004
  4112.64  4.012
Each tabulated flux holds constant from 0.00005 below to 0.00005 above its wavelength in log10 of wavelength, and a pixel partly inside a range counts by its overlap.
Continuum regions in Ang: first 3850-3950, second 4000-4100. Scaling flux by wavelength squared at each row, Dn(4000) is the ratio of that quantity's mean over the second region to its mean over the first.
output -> 1.70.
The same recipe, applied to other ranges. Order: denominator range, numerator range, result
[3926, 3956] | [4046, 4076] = 1.81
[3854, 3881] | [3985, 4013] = 1.61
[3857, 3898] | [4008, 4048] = 1.73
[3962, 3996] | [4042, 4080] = 1.44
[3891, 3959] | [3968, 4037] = 1.45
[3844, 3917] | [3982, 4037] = 1.59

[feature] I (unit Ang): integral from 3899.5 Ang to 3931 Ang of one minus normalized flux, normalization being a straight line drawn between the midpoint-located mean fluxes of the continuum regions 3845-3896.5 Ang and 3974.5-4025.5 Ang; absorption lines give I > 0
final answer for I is 2.6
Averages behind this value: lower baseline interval 2.64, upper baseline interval 3.95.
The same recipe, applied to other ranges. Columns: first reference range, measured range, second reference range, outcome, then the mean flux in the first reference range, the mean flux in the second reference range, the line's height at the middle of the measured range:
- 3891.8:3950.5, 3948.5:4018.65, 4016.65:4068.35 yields 1.4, 2.64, 4.16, 3.42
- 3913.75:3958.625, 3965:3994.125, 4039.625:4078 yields 1.7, 2.59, 4.08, 3.12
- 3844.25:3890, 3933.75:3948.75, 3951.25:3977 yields 1.4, 2.61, 2.49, 2.52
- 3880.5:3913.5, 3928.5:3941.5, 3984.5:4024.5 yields 6.2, 2.82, 4.13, 3.28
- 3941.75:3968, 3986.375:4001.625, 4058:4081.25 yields -3.2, 2.78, 4.1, 3.23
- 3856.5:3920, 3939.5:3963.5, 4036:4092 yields 2.7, 2.78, 4.15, 3.28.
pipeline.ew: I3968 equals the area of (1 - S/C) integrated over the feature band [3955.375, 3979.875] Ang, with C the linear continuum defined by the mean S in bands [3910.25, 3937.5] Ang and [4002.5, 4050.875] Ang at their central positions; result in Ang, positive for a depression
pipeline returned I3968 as 5.80 Ang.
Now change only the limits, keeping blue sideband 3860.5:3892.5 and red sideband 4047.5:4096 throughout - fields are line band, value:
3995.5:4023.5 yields -4.4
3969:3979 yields 3.1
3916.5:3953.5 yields 7.6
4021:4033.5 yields -1.4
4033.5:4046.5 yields -0.8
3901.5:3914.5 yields -0.6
